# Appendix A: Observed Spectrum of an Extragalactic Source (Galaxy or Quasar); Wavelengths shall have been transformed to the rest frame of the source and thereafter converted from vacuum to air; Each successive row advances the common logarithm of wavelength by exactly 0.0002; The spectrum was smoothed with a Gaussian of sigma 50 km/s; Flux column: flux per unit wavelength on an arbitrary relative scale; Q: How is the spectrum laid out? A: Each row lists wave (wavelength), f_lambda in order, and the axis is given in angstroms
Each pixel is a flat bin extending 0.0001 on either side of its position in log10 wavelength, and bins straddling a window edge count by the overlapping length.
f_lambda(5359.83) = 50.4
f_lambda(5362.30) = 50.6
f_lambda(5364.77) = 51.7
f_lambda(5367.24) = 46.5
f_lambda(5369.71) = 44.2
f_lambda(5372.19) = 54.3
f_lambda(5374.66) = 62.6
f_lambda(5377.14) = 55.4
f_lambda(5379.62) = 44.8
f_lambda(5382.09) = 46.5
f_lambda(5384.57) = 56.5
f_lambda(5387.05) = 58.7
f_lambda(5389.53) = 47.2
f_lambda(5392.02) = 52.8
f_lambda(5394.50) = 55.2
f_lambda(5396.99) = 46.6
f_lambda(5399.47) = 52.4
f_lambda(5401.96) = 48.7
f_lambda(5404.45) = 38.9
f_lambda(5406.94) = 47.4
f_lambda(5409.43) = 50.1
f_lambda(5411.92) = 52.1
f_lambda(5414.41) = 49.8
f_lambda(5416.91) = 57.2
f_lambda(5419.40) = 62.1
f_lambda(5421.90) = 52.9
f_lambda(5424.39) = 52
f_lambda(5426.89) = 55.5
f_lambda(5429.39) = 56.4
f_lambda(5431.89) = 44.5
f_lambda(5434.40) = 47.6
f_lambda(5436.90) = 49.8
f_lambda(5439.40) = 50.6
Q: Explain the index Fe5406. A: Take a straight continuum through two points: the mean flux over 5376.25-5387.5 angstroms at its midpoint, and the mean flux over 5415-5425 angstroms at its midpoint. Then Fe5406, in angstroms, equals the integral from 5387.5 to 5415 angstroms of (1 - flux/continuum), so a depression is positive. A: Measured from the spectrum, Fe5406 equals 2.3 angstroms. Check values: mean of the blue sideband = 51.9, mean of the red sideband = 55.9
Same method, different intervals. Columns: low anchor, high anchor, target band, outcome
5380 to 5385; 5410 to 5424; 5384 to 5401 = -0.5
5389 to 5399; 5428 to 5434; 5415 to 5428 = -1.4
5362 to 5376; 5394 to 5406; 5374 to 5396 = -1.4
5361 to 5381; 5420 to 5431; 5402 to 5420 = 1.0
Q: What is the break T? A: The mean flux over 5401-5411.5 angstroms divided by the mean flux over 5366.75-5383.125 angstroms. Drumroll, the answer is 0.92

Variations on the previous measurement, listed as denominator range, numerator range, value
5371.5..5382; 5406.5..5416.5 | 0.95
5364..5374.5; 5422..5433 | 1.04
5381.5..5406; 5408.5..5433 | 1.06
